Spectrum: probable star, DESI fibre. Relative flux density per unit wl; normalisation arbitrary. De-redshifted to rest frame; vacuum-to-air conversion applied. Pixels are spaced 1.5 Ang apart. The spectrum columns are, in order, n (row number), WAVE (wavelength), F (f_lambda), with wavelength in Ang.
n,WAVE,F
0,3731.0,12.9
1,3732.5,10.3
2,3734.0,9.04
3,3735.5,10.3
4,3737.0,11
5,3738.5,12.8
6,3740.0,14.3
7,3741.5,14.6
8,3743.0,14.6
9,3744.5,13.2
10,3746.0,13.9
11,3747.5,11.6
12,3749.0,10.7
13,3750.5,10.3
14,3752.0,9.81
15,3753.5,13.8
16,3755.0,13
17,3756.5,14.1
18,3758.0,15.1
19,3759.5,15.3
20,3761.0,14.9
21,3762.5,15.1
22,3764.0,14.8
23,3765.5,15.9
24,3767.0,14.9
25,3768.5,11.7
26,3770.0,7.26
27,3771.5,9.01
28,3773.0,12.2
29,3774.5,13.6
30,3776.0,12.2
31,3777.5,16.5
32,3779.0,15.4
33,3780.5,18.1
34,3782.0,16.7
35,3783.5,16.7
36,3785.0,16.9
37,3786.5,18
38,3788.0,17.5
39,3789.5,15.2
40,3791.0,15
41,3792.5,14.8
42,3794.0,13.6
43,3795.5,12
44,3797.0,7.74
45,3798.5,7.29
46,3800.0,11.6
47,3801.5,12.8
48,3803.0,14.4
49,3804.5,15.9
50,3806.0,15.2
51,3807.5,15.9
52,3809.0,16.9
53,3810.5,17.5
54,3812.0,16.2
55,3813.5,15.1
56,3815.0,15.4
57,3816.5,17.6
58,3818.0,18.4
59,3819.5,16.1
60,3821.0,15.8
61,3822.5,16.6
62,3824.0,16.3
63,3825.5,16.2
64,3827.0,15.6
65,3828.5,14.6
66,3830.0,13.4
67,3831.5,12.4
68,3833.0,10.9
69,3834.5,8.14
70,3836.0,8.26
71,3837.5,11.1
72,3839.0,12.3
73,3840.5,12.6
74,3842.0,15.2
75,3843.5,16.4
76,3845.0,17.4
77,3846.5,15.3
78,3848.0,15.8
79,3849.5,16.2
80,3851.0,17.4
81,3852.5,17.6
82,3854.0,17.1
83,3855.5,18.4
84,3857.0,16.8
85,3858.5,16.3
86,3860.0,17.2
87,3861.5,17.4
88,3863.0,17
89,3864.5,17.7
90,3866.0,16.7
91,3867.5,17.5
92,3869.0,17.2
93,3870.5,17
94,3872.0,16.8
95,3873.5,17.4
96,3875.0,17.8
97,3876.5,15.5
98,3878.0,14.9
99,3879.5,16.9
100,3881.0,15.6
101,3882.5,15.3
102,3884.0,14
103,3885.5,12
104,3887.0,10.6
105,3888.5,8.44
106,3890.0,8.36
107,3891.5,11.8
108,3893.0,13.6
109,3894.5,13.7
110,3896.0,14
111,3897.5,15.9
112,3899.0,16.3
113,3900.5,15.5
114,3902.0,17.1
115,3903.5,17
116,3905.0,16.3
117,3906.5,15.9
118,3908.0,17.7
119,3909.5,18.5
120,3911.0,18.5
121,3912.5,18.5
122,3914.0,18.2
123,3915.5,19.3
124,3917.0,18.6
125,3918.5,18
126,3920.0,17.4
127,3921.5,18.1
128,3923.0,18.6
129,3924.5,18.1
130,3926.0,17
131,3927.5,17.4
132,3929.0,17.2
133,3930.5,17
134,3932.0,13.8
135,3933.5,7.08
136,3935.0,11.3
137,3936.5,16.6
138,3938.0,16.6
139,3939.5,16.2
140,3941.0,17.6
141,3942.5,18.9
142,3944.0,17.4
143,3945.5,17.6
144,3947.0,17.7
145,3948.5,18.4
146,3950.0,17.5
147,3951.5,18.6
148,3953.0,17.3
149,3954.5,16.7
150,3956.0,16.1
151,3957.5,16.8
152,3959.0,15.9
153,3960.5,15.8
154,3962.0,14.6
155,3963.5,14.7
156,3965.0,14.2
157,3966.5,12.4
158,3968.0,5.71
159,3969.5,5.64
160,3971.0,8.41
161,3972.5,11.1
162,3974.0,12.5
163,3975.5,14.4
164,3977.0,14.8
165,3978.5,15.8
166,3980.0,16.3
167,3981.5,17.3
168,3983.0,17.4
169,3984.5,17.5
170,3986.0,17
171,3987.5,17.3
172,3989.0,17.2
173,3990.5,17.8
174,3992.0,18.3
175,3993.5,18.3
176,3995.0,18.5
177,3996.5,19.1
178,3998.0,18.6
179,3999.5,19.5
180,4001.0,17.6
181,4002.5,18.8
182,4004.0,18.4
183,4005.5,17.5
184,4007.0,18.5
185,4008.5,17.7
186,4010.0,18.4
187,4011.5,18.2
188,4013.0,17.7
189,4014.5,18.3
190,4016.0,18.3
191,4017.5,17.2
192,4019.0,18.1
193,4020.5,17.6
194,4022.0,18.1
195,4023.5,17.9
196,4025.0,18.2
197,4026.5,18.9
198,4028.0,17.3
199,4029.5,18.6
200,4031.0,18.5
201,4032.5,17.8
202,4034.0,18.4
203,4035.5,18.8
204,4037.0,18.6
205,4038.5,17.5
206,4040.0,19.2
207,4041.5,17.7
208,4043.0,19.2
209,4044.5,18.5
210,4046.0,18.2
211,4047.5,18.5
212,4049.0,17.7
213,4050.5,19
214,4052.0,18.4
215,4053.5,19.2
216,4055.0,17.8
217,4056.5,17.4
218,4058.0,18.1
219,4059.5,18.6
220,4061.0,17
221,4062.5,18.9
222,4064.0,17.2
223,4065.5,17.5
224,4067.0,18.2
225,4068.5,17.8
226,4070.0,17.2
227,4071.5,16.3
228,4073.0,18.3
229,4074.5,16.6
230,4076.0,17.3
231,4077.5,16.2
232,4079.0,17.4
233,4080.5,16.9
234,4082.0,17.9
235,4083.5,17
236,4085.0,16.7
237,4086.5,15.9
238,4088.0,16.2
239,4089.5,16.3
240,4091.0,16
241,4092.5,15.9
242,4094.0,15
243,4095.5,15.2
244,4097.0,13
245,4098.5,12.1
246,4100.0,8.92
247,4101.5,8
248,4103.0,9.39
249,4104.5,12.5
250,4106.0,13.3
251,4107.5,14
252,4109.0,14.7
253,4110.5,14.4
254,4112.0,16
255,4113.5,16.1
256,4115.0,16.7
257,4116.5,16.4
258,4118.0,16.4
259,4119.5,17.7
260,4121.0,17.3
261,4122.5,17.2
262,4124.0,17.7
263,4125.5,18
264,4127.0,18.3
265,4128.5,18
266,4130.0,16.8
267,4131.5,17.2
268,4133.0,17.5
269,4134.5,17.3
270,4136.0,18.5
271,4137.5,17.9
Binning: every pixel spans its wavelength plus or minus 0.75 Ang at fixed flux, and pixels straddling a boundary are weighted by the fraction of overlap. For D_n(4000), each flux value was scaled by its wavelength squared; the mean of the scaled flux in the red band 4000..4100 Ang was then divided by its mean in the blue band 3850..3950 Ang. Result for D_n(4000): 1.16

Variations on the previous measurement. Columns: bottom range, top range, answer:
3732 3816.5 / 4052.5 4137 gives 1.39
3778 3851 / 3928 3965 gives 1.17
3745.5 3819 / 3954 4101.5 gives 1.34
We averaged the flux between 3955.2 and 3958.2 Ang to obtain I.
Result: 16.4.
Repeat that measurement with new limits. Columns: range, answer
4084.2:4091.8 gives 16.2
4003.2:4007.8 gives 18.1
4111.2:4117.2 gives 16.3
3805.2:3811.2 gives 16.4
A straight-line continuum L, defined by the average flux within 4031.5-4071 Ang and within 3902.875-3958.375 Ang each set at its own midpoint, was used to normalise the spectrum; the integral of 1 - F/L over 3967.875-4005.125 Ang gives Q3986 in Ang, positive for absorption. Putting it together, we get 3.5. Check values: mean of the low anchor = 17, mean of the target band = 15.9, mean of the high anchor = 18.2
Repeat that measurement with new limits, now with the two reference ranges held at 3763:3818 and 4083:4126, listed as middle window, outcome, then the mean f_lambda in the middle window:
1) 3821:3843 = 1.90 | 13.2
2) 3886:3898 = 2.16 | 12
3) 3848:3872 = -4.24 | 17.1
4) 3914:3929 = -3.46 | 18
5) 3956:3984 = 2.04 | 13.6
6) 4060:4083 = -3.87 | 17.4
